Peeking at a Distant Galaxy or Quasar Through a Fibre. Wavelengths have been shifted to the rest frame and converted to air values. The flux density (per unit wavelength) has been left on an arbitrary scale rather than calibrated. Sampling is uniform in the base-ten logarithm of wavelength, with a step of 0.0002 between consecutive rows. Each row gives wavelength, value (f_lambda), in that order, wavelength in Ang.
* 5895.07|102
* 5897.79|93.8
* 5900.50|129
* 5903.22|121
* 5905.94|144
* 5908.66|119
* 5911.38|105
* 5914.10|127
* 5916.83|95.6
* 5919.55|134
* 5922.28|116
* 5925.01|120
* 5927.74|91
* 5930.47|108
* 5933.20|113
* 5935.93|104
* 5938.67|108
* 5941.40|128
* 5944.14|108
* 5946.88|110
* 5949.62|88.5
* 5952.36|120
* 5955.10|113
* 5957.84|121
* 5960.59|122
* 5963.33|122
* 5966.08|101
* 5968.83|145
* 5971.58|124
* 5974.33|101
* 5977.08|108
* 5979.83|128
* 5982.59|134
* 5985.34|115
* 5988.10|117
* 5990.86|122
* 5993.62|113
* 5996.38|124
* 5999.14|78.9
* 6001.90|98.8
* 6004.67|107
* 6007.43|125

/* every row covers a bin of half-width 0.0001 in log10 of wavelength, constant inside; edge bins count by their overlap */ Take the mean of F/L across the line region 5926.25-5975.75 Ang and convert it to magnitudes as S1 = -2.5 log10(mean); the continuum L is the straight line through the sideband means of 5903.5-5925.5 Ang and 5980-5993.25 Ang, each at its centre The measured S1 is 0.08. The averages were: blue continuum 120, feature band 113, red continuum 122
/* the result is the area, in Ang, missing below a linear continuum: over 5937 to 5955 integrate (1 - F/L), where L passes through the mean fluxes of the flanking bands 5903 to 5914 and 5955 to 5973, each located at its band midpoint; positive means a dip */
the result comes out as 1.71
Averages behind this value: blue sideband 123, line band 110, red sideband 122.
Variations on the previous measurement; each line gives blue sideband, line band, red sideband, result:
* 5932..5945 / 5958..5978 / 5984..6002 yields -1.2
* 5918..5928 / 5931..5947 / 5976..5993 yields 0.9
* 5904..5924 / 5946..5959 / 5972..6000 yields 0.8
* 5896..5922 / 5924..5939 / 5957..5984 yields 1.5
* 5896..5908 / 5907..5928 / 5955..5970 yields 1.0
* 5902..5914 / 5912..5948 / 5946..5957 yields 1.0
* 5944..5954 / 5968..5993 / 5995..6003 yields -4.3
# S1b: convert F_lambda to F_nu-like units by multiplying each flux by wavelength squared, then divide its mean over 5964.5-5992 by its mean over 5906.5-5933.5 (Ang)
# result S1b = 1.07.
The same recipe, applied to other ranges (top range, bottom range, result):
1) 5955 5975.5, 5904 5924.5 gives 1.01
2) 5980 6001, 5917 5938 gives 1.06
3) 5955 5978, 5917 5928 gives 1.04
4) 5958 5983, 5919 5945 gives 1.08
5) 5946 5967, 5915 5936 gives 1.02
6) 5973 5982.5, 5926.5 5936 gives 1.12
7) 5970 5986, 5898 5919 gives 1.02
